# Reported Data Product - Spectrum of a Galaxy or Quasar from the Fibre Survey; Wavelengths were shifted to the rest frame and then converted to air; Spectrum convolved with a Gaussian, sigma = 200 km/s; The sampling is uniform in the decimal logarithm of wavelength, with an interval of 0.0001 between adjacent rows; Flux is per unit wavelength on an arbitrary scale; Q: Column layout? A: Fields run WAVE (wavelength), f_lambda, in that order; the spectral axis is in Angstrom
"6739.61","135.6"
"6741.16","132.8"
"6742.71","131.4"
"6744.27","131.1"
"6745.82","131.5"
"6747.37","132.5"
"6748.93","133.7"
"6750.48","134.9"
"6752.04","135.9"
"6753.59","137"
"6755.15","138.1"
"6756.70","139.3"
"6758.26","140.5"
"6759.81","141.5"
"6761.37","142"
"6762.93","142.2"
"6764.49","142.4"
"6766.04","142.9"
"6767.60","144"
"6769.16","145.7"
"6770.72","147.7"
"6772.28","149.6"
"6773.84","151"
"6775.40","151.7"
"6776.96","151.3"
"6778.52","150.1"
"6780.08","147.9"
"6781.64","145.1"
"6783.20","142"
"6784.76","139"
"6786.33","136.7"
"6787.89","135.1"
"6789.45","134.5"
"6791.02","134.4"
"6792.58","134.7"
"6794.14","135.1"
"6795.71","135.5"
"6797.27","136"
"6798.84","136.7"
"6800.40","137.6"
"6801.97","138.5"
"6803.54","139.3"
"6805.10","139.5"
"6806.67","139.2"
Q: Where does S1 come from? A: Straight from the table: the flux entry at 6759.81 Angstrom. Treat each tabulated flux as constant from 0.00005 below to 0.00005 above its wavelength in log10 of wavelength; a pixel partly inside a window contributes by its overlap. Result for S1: 141.5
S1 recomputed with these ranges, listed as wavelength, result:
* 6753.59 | 137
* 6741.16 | 132.8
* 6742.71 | 131.4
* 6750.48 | 134.9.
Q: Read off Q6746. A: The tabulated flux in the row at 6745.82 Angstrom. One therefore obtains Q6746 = 131.5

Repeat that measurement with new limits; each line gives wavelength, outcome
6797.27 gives 136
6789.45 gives 134.5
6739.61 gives 135.6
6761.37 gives 142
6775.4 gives 151.7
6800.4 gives 137.6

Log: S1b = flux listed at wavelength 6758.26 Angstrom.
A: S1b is 140.5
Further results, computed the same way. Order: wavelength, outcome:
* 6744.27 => 131.1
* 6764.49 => 142.4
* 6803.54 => 139.3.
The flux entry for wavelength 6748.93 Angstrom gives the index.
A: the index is 133.7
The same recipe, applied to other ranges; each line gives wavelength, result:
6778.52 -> 150.1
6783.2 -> 142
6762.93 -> 142.2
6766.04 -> 142.9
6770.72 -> 147.7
